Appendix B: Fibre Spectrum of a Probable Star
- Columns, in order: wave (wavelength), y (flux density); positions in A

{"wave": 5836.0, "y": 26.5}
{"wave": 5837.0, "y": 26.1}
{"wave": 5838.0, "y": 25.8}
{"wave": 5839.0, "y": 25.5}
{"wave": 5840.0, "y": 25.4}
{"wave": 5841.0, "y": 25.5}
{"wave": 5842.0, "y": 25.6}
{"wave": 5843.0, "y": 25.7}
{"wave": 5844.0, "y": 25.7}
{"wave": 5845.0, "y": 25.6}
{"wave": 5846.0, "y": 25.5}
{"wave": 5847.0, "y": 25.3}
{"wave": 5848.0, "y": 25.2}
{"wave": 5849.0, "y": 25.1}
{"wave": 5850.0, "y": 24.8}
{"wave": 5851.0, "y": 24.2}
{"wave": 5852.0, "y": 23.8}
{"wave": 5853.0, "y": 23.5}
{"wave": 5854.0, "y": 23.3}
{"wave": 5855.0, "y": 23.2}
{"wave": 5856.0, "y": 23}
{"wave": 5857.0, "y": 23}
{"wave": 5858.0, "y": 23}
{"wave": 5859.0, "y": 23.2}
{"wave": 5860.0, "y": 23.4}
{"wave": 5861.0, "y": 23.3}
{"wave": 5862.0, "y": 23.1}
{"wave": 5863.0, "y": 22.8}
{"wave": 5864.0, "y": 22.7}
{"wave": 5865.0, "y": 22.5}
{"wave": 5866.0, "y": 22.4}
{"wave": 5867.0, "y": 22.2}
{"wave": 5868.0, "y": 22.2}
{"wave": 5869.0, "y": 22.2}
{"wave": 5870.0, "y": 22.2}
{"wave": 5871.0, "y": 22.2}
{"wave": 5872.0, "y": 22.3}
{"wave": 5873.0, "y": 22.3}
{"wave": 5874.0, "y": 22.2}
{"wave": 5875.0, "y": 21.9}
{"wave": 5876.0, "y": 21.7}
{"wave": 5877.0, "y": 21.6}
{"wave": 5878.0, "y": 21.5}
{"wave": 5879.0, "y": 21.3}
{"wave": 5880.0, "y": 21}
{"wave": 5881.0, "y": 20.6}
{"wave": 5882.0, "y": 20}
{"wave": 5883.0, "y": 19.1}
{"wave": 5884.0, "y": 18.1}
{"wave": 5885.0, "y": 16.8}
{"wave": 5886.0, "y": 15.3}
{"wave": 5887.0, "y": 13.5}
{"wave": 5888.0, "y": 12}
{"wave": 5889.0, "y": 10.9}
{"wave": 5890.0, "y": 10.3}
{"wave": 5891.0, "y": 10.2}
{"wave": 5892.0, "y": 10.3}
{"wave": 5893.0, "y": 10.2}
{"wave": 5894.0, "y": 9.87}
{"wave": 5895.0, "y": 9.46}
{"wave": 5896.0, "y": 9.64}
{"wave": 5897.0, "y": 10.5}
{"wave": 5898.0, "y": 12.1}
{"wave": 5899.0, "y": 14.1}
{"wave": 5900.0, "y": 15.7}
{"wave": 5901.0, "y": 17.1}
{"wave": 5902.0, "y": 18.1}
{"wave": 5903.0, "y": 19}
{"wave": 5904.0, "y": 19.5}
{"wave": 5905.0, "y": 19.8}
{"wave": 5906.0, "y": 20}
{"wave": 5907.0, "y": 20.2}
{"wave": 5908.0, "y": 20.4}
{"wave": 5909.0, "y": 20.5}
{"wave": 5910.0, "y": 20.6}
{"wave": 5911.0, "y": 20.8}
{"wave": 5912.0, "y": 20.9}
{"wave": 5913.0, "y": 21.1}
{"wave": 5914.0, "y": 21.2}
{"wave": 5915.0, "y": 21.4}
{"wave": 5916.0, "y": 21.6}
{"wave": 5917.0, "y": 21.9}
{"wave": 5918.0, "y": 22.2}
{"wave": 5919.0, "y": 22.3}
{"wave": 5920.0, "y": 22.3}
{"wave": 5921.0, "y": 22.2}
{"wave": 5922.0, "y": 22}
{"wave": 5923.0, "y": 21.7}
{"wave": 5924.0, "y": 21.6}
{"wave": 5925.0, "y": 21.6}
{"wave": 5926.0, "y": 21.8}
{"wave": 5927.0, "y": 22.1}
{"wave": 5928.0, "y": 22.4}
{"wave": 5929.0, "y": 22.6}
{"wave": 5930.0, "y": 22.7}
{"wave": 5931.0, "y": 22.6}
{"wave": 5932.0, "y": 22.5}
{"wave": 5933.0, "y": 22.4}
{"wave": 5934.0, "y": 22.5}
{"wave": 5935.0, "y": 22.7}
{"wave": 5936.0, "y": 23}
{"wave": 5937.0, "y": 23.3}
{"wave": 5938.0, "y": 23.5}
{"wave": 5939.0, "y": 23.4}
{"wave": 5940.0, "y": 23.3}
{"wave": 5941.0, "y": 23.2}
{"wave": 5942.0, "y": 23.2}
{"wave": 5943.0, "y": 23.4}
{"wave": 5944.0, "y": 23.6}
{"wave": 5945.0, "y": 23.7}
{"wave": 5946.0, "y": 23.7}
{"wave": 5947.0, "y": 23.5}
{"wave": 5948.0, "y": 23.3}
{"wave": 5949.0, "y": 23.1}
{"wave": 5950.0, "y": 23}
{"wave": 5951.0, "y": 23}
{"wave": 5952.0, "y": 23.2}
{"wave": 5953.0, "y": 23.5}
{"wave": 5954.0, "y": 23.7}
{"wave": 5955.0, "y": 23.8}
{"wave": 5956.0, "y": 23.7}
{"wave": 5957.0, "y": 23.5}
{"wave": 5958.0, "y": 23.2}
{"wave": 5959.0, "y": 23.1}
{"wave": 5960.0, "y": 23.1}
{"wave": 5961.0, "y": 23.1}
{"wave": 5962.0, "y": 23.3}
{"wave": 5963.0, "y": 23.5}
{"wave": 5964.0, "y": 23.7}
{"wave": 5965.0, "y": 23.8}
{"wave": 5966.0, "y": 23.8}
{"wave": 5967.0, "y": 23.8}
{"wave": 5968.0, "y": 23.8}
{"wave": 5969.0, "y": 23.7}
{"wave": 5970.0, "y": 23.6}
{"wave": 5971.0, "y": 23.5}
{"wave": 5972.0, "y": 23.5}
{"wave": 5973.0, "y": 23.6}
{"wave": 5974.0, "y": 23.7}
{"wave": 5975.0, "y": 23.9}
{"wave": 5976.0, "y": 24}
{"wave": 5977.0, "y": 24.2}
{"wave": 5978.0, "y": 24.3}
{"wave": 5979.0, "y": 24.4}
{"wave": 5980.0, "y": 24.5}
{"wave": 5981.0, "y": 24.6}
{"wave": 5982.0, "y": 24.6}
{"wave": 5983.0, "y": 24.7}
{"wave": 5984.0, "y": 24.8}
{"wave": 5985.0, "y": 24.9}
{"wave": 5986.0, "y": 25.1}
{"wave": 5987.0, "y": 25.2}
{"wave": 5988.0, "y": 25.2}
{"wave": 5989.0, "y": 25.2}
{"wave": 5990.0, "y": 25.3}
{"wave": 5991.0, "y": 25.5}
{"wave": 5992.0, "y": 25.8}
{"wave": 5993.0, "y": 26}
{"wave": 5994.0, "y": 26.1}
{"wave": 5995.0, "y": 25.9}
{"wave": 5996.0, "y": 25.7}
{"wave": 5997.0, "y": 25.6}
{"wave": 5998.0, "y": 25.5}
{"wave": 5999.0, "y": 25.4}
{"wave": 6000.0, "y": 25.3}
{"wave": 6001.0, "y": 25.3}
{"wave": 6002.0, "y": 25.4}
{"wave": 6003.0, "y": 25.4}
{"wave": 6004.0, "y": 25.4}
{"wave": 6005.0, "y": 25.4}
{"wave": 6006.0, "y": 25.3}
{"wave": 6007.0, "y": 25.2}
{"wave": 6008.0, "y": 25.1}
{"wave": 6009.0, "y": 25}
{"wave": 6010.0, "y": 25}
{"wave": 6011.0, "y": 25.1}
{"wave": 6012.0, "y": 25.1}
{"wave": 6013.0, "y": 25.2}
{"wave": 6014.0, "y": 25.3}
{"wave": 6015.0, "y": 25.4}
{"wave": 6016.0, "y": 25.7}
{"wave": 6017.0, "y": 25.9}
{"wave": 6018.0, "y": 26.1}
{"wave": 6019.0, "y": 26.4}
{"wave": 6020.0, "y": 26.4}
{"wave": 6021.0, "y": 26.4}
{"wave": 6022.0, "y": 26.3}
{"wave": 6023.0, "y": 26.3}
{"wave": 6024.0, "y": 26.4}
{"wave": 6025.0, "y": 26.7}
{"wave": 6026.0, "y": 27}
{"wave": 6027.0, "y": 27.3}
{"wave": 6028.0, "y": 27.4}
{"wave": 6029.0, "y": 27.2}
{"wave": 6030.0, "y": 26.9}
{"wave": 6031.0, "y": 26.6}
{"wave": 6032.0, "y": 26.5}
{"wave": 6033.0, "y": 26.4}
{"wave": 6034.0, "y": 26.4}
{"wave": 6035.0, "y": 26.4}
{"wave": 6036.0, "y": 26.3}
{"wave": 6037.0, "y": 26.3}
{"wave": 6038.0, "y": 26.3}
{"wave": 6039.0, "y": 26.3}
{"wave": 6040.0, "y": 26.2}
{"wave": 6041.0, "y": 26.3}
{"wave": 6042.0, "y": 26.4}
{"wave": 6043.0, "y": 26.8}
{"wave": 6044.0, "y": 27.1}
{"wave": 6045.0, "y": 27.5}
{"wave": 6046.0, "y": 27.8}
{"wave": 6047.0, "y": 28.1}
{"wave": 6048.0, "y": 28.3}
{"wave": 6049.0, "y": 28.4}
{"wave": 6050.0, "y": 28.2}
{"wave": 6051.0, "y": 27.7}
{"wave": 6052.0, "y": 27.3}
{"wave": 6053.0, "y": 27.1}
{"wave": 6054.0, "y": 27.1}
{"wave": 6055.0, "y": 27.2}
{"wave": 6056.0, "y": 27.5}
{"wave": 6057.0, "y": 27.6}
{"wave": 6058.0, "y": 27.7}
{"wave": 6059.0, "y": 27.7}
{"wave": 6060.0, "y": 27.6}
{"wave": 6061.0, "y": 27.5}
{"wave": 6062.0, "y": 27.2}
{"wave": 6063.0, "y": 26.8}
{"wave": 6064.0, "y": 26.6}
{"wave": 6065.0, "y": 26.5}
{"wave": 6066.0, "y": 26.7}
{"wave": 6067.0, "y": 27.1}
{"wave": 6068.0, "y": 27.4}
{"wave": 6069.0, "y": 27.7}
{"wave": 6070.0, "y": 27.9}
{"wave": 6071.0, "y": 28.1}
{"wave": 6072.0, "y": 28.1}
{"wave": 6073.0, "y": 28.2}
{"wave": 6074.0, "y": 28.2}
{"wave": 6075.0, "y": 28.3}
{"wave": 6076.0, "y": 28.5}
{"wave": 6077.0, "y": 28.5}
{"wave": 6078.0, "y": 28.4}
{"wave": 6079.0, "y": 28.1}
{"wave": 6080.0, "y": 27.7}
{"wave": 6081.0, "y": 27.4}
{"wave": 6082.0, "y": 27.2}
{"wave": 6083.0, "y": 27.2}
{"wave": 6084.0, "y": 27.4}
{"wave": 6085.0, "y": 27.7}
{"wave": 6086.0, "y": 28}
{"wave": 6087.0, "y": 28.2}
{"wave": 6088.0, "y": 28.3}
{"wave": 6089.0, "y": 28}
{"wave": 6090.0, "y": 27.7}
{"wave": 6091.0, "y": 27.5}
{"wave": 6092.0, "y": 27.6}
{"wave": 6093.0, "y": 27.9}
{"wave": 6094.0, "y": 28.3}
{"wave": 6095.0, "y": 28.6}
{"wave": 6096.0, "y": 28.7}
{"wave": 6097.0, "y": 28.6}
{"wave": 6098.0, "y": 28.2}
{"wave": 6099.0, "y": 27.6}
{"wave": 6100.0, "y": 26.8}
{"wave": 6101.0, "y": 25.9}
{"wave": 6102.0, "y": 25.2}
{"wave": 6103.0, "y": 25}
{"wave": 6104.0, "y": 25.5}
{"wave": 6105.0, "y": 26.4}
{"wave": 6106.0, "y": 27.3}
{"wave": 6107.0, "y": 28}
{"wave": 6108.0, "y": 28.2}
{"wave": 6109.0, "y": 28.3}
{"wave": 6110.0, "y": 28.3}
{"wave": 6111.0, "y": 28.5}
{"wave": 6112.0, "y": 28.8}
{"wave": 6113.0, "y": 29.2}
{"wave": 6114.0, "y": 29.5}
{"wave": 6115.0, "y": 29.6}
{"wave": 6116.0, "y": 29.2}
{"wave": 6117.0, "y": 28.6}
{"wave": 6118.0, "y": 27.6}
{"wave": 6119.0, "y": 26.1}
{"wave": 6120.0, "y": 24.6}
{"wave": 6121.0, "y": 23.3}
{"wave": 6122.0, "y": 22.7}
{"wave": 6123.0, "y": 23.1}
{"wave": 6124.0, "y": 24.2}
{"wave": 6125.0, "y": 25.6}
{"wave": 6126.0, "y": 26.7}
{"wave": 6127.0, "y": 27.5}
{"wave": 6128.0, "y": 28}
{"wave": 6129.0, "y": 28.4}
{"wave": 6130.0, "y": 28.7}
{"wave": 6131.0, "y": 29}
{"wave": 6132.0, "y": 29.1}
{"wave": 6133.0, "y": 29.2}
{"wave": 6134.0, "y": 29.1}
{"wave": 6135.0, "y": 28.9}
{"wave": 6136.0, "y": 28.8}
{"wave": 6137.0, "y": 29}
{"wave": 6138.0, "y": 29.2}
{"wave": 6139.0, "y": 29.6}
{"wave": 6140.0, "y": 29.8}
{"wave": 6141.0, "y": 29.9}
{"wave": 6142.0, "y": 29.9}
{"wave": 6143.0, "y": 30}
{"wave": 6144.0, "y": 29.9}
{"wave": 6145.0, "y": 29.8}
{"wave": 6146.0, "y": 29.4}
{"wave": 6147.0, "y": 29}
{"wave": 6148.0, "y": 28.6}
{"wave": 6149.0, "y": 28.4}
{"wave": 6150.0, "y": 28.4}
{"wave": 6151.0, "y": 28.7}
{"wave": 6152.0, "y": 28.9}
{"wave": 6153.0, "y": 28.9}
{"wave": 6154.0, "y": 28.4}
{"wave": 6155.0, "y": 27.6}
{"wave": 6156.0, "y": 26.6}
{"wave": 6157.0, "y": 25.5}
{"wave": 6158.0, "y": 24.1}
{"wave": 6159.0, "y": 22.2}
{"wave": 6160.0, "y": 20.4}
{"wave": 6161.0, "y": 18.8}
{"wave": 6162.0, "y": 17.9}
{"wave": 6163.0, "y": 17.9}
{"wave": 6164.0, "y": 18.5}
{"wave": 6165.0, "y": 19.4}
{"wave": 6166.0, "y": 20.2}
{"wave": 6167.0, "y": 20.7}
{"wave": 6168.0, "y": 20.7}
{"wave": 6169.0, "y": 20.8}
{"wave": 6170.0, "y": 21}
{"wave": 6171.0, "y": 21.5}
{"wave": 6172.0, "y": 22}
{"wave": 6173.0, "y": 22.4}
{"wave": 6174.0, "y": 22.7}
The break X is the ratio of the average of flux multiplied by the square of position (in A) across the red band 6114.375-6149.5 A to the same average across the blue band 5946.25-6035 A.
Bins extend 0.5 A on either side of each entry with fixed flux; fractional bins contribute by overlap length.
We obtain 1.2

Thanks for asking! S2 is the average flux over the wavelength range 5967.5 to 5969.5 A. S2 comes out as 23.8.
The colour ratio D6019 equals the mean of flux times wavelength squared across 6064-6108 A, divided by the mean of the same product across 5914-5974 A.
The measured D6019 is 1.26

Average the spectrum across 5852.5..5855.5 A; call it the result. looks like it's 23.3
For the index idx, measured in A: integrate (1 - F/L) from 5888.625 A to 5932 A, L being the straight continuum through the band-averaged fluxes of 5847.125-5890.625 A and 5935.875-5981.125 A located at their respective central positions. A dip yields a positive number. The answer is 7.7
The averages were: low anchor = 21.1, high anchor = 23.6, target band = 18.4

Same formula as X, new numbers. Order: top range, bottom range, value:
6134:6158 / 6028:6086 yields 1.08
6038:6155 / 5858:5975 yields 1.41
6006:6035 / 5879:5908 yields 1.78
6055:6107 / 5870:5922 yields 1.62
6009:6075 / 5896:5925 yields 1.44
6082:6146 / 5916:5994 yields 1.25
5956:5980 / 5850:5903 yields 1.29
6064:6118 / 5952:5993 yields 1.20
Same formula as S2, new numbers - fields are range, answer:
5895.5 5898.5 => 10.7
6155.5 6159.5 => 24.6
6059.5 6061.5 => 27.6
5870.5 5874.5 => 22.2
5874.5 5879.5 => 21.6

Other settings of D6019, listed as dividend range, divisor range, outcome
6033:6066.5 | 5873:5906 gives 1.77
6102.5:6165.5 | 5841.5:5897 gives 1.45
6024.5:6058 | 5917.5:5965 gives 1.22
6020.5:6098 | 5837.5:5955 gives 1.37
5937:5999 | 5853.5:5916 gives 1.31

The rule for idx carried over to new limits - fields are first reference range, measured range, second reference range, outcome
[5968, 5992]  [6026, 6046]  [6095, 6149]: -0.7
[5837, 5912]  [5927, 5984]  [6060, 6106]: -1.0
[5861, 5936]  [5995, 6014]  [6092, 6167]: -2.1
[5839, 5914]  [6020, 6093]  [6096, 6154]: -4.4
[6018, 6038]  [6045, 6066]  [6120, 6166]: -0.7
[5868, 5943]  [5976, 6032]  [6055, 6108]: -3.7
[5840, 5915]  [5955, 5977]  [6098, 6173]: -1.4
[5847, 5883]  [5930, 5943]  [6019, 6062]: 0.8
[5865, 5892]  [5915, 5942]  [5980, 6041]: -1.1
